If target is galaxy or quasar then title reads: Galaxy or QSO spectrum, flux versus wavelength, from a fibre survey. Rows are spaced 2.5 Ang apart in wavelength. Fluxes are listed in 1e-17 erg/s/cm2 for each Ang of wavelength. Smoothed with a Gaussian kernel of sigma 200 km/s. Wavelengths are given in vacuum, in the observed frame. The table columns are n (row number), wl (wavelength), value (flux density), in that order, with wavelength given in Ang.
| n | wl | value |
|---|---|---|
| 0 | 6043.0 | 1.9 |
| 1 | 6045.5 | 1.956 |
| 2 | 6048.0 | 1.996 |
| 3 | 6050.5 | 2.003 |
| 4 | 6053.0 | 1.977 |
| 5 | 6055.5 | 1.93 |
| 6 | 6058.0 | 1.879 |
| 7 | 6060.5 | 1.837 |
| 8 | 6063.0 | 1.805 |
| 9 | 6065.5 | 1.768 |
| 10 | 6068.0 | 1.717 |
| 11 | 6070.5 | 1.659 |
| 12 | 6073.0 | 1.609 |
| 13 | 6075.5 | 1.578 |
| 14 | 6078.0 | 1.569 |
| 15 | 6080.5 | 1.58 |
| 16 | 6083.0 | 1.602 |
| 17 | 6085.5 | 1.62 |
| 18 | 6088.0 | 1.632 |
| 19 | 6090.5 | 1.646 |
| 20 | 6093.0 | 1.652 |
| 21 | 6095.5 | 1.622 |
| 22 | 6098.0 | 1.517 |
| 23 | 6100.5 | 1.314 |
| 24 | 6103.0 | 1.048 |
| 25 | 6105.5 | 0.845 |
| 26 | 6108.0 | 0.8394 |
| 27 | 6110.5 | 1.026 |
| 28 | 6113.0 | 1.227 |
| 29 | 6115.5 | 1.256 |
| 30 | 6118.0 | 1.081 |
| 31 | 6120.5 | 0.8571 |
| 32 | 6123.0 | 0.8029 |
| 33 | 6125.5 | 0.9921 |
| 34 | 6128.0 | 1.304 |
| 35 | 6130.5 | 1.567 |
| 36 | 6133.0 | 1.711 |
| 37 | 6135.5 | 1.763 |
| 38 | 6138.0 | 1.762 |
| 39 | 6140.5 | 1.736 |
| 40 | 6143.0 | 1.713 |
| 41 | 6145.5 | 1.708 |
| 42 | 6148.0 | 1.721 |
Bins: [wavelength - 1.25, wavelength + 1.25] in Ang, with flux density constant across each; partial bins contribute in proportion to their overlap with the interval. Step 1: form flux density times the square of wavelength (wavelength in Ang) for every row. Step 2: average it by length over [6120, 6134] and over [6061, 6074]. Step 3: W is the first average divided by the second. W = 0.7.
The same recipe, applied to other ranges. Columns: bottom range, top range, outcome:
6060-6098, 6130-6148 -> 1.06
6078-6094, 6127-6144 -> 1.04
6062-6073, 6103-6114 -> 0.58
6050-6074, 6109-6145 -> 0.76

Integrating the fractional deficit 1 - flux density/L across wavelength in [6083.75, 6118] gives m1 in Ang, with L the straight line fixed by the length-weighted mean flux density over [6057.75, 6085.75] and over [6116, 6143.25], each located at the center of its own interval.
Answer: 4.7 Ang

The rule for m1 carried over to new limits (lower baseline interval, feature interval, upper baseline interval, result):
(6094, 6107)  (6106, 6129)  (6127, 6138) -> 6.60 Ang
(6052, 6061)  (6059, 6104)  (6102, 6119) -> -3.16 Ang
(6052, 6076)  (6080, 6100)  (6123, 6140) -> 0.76 Ang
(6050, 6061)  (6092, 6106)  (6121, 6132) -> 1.05 Ang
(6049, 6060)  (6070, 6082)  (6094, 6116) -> 0.19 Ang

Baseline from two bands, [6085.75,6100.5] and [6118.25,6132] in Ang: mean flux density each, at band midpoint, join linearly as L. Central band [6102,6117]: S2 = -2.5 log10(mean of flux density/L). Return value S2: 0.27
